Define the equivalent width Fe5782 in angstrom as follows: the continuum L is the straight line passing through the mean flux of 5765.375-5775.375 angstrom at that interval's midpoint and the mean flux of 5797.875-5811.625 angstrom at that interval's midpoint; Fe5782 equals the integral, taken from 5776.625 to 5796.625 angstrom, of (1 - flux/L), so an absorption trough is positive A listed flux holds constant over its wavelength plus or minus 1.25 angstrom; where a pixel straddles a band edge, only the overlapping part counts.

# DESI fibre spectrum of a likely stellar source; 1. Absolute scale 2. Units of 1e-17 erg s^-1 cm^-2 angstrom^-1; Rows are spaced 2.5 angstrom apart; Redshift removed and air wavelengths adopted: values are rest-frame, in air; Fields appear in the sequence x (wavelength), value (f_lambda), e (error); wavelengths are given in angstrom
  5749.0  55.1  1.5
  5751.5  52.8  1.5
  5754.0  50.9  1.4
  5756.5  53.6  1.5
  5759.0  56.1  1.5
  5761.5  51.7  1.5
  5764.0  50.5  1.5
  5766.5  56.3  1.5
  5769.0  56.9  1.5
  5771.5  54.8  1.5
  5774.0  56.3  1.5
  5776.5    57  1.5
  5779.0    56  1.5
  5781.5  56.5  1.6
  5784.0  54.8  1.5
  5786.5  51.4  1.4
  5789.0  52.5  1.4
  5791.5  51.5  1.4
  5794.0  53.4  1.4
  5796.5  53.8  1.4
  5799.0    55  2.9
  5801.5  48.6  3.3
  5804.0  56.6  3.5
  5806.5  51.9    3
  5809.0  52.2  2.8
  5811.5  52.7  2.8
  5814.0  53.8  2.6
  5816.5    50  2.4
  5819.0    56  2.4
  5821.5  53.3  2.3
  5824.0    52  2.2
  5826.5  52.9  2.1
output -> 0.2 angstrom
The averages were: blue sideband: 56.1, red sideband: 52.8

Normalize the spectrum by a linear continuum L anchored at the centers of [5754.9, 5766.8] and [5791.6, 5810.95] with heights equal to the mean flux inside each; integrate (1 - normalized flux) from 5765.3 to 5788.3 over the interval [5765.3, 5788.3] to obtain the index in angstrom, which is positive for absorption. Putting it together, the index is -1.0 angstrom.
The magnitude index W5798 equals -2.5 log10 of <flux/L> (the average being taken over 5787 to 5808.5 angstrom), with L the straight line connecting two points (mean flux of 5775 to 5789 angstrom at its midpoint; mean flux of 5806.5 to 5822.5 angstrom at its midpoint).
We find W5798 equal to 0.02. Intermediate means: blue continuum 54.9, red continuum 52.9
